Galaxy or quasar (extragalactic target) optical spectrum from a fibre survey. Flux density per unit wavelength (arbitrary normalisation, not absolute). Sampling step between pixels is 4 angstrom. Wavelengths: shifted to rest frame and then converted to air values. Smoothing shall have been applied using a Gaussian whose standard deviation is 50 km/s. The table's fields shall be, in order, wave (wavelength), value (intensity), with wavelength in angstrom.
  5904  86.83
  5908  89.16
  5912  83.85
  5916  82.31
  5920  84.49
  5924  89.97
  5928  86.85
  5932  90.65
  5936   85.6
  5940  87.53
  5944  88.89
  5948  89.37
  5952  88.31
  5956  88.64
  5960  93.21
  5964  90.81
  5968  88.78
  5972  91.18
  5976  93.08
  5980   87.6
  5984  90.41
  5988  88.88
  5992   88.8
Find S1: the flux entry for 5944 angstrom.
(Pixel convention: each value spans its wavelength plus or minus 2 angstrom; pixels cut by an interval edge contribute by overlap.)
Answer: 88.89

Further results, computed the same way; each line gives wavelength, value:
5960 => 93.21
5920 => 84.49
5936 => 85.6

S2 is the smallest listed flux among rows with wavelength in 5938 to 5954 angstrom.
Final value 87.53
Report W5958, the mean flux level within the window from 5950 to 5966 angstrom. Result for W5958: 90.2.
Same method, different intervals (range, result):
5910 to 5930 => 85.5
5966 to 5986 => 90.2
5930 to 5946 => 88.2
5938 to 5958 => 88.5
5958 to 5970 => 90.9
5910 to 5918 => 83.1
